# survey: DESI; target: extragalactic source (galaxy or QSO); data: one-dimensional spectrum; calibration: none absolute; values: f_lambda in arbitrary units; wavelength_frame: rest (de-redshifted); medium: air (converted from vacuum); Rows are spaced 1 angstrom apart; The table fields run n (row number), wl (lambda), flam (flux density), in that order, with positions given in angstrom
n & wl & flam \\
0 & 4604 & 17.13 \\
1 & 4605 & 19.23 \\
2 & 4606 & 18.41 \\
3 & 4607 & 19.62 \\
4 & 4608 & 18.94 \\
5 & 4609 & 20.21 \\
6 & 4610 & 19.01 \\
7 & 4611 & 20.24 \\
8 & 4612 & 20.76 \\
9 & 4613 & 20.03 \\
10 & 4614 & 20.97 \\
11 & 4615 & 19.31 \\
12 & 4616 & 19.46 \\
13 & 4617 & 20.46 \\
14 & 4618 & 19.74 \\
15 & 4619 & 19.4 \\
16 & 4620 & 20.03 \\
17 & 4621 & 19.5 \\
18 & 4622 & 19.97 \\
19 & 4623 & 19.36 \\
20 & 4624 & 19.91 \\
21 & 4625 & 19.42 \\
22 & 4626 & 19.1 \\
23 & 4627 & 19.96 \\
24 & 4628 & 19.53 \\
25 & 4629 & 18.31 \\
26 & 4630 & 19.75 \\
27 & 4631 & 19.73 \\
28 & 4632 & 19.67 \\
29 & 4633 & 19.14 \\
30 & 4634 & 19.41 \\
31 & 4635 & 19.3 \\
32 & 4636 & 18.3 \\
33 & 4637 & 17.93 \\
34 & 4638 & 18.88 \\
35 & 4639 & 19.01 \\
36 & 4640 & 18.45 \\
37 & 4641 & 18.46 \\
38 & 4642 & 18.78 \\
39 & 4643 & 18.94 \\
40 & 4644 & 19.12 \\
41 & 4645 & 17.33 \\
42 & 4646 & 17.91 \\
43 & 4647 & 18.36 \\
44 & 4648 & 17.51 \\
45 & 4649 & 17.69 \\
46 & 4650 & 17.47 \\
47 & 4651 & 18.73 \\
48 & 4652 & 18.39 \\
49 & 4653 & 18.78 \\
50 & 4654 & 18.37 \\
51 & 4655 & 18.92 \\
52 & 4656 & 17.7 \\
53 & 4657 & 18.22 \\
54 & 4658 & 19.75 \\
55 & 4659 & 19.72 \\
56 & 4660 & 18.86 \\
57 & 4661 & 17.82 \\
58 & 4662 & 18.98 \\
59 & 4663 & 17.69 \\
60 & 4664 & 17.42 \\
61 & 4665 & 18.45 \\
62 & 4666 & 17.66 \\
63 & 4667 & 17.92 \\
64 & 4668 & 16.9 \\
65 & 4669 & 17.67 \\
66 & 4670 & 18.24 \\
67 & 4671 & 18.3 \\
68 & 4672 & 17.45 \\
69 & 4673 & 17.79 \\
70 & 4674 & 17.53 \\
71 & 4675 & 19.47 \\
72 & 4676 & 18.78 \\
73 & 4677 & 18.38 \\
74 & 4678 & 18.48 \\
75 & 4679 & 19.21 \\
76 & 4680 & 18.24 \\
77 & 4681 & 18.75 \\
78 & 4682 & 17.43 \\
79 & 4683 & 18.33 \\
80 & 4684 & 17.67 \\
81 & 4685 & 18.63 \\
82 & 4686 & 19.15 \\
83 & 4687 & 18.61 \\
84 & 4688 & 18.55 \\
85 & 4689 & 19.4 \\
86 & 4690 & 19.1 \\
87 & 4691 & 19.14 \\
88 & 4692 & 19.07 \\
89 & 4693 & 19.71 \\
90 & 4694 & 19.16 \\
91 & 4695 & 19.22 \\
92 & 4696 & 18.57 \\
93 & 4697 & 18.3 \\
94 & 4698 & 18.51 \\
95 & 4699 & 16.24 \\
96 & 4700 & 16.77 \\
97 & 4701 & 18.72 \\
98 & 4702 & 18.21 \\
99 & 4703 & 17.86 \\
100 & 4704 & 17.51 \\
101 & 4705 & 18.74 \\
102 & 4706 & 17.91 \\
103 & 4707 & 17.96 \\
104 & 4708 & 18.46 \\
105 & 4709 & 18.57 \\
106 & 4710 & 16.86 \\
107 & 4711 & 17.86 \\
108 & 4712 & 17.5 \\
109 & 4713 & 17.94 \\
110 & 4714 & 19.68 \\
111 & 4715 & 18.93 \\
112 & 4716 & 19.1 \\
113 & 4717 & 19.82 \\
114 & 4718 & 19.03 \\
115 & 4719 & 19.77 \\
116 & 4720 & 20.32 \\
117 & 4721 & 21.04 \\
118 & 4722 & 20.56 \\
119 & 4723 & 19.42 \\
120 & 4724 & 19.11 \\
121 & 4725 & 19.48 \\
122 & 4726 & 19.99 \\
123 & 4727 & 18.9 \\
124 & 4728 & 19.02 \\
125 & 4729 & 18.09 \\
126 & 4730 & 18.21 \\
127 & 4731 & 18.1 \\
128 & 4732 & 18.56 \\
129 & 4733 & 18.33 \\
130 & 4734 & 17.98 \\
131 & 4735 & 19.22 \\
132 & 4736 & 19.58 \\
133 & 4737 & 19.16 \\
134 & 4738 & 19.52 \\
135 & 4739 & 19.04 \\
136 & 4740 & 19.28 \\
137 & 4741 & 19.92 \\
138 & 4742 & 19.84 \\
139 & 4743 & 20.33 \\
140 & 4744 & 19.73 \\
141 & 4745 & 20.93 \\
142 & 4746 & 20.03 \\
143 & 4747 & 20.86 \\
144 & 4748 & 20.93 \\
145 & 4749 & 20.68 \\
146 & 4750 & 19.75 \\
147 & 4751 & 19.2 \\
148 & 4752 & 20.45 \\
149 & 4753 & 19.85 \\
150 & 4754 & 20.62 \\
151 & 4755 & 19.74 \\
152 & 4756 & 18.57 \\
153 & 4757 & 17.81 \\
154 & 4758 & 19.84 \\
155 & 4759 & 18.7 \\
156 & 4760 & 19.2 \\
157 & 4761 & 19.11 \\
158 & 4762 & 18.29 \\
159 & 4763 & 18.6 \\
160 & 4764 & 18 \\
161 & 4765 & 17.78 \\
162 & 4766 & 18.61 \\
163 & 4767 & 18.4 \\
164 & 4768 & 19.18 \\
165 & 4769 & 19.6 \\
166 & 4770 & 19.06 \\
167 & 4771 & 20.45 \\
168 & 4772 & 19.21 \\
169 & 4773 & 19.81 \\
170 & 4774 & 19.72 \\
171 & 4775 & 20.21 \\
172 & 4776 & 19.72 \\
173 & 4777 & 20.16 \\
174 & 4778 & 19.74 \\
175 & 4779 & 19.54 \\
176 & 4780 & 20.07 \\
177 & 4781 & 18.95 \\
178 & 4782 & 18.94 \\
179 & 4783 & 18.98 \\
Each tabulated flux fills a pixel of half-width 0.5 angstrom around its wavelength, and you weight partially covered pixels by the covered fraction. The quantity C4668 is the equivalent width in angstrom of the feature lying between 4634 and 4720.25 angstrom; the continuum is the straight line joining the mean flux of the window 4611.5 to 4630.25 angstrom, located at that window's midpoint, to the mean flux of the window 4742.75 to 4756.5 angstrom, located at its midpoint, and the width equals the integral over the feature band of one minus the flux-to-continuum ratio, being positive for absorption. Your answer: 6.4 angstrom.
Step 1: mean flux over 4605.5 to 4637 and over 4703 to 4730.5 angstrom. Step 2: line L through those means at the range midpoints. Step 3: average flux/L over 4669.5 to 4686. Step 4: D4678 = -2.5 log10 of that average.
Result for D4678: 0.05 mag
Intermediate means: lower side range 19.6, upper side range 18.9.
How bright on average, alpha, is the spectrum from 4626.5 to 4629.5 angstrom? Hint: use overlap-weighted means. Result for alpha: 19.3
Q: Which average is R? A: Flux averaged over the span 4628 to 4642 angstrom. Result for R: 19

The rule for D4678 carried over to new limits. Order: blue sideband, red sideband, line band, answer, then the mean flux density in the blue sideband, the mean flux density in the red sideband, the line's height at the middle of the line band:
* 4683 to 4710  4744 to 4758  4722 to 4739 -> 0.02 mag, 18.4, 19.9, 19.4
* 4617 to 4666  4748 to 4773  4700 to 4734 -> 0.02 mag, 18.8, 19.2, 19.1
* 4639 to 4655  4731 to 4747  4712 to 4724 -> -0.02 mag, 18.3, 19.4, 19.2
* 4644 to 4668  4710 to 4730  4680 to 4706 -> 0.02 mag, 18.2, 19.2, 18.8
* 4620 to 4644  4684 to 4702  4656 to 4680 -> 0.03 mag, 19.2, 18.6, 18.8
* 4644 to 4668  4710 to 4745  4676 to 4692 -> 0.00 mag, 18.2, 19.2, 18.6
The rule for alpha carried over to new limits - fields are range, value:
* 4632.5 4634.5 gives 19.3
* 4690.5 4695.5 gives 19.3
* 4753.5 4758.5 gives 19.3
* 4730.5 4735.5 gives 18.4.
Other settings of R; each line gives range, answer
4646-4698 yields 18.4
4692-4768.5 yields 19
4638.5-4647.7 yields 18.5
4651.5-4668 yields 18.4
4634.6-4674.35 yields 18.3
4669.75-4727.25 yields 18.6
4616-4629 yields 19.6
